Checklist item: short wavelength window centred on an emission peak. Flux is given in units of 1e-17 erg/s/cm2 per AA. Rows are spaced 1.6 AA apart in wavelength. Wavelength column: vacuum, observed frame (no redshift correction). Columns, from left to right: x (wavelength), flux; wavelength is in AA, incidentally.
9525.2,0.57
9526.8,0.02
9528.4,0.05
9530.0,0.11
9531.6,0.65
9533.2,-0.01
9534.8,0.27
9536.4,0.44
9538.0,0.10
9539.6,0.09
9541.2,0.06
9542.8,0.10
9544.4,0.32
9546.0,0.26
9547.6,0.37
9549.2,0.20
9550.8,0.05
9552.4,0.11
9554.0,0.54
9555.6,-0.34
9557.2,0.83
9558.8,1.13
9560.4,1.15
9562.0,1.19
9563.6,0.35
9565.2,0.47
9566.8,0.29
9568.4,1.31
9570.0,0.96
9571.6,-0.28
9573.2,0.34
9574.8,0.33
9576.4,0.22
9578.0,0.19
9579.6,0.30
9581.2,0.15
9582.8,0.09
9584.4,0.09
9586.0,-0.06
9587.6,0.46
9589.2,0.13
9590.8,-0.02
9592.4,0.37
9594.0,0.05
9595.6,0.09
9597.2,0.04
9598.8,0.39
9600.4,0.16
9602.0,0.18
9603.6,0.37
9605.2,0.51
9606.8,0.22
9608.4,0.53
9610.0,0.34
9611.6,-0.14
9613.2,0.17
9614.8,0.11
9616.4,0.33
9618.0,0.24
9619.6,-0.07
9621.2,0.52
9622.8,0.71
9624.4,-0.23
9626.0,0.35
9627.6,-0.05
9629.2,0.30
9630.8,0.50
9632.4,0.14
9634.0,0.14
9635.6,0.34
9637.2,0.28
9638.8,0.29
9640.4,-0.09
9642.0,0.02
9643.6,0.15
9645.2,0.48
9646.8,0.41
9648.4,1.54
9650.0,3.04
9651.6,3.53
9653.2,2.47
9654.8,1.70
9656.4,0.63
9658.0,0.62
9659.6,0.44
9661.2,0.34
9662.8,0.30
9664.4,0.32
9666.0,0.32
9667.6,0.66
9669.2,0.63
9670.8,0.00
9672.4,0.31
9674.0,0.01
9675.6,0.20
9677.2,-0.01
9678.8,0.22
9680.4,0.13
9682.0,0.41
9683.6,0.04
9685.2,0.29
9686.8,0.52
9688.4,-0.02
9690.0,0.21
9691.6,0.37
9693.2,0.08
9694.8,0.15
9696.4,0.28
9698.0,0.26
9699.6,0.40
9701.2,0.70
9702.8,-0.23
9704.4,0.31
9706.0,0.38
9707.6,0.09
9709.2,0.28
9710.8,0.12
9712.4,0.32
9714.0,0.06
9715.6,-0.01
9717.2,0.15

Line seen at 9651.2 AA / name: [O III]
